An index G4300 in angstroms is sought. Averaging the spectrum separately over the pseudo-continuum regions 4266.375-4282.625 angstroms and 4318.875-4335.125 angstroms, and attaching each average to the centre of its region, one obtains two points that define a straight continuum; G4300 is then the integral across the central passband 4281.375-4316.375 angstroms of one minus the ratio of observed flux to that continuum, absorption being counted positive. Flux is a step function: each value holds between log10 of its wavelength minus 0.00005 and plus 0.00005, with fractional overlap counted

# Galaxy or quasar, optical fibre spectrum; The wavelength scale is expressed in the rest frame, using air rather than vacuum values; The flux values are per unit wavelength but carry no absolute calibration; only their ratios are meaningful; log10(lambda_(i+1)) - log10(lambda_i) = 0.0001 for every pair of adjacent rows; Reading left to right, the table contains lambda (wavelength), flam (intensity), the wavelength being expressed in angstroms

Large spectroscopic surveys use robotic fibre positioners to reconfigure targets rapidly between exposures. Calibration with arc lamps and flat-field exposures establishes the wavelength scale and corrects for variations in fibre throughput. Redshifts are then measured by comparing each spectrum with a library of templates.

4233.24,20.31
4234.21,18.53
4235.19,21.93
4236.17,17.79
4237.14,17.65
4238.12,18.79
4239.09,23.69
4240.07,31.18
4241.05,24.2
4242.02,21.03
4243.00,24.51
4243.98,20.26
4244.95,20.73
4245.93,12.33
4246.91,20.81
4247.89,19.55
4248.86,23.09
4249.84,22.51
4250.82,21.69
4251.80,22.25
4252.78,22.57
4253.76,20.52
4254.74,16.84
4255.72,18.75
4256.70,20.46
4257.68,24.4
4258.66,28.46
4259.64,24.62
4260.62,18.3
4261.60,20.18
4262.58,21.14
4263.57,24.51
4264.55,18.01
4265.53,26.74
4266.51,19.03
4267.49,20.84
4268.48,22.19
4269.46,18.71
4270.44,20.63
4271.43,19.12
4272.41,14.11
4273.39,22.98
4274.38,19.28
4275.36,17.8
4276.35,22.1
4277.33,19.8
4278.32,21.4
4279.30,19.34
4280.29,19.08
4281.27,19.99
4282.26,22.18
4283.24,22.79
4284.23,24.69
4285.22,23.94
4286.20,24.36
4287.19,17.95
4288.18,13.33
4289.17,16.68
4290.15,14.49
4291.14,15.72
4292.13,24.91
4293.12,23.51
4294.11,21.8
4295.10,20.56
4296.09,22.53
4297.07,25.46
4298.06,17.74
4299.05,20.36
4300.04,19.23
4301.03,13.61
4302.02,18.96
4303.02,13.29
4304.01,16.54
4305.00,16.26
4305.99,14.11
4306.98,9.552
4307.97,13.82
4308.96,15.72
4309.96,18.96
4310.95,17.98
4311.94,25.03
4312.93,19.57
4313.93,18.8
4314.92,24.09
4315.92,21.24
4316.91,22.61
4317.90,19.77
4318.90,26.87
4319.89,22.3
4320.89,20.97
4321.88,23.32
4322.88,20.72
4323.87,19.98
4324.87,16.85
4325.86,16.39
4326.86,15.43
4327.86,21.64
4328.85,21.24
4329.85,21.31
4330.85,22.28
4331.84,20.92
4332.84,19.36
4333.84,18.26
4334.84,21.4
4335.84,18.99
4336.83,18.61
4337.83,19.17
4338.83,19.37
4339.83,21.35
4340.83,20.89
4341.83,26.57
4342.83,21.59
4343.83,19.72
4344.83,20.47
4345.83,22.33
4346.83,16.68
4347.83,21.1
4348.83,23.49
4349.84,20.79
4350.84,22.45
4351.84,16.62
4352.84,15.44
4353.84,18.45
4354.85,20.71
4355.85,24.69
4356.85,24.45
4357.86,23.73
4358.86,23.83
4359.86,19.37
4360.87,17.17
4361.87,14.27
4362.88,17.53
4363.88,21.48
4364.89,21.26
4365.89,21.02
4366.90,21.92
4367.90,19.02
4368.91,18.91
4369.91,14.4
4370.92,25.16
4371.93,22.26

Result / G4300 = 1.69 angstroms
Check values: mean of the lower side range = 19.9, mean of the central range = 19.1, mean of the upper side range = 20.3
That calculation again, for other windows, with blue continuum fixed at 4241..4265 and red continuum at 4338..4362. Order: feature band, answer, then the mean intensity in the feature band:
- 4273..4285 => 0.0 angstroms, 21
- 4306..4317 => 1.3 angstroms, 18.5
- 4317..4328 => 0.2 angstroms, 20.4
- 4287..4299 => 0.8 angstroms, 19.6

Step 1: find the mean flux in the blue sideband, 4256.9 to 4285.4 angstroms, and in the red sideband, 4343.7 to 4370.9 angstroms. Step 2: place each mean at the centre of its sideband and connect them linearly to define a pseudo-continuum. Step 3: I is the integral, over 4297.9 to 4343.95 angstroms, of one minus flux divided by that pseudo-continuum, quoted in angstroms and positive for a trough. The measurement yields 2.6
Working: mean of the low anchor 21.2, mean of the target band 19.4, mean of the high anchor 20.1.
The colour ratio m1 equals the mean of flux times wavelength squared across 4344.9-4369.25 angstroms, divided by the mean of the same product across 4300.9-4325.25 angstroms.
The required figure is 1.1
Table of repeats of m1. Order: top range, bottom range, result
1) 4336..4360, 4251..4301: 1.05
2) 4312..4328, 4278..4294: 1.04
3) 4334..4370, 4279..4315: 1.09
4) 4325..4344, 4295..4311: 1.19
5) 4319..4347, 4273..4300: 1.02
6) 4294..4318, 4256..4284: 0.90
